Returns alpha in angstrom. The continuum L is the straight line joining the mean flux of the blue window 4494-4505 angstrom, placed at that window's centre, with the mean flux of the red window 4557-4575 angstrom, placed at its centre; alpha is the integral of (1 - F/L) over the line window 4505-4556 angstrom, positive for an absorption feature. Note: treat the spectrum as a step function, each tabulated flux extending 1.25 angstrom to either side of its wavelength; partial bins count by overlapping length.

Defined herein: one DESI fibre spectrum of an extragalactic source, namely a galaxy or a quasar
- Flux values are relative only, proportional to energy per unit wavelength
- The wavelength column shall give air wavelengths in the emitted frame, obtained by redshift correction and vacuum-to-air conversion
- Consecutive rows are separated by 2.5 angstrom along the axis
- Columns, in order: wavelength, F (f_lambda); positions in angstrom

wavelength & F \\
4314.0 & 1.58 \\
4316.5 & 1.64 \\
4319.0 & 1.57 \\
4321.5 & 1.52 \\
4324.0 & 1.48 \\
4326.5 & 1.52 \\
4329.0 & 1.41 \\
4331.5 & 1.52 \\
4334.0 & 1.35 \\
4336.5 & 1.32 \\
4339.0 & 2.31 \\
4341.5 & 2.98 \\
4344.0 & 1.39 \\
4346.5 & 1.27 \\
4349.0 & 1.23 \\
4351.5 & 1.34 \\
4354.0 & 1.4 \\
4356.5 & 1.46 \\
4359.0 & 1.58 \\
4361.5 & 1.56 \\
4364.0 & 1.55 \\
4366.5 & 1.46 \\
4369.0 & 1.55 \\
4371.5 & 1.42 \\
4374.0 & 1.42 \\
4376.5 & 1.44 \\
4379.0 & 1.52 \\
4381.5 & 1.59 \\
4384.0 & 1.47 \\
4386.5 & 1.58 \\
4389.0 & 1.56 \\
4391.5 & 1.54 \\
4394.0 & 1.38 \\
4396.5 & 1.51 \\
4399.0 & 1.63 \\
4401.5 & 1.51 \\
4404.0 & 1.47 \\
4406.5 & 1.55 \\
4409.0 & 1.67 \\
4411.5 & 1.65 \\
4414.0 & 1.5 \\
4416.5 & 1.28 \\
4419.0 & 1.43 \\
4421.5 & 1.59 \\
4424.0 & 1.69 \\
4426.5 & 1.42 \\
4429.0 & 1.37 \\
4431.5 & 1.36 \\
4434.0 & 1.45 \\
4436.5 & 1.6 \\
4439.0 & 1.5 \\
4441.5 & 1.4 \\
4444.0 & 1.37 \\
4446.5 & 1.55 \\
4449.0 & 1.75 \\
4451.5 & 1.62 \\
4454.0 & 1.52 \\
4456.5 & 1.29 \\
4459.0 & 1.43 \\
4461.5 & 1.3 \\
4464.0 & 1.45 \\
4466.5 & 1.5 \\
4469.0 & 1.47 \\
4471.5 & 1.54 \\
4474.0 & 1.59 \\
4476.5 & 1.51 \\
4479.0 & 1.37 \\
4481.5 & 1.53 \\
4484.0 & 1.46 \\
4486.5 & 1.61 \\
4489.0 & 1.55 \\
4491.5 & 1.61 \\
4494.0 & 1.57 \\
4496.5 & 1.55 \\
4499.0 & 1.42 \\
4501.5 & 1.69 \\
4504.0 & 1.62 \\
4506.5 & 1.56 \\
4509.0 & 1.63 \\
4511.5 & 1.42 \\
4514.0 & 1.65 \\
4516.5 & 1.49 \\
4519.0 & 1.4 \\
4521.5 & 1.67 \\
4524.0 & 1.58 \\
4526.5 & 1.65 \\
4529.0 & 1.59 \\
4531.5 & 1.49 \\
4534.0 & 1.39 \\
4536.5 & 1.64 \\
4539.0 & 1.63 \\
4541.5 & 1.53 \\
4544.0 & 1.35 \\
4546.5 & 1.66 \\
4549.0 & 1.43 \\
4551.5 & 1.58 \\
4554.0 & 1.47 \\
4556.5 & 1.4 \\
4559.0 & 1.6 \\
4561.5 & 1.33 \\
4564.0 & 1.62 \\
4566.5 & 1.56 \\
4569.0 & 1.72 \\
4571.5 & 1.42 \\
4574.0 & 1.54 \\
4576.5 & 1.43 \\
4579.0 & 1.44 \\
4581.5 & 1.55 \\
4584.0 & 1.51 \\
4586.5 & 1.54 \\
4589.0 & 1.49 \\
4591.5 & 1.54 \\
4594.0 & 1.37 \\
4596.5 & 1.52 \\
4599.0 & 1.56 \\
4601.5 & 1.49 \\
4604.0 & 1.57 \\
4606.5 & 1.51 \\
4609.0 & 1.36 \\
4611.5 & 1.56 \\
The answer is 0.5 angstrom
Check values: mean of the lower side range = 1.57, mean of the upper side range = 1.54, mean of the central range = 1.54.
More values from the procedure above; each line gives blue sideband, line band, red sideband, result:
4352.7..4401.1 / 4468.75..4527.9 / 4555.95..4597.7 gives -1.7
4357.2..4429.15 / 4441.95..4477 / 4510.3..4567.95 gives 0.7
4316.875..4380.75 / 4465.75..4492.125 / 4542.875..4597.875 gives 0.0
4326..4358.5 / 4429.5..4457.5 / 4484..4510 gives 1.5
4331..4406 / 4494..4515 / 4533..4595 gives -0.6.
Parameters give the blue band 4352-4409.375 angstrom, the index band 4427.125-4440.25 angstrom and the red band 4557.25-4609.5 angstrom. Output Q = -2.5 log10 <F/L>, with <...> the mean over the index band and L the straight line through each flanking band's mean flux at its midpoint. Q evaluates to 0.040 mag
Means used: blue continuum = 1.51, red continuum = 1.51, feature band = 1.45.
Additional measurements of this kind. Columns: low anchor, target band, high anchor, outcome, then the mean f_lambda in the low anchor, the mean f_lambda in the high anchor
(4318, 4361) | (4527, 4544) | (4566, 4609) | -0.009 mag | 1.57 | 1.51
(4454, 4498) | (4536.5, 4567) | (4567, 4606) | -0.008 mag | 1.49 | 1.51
